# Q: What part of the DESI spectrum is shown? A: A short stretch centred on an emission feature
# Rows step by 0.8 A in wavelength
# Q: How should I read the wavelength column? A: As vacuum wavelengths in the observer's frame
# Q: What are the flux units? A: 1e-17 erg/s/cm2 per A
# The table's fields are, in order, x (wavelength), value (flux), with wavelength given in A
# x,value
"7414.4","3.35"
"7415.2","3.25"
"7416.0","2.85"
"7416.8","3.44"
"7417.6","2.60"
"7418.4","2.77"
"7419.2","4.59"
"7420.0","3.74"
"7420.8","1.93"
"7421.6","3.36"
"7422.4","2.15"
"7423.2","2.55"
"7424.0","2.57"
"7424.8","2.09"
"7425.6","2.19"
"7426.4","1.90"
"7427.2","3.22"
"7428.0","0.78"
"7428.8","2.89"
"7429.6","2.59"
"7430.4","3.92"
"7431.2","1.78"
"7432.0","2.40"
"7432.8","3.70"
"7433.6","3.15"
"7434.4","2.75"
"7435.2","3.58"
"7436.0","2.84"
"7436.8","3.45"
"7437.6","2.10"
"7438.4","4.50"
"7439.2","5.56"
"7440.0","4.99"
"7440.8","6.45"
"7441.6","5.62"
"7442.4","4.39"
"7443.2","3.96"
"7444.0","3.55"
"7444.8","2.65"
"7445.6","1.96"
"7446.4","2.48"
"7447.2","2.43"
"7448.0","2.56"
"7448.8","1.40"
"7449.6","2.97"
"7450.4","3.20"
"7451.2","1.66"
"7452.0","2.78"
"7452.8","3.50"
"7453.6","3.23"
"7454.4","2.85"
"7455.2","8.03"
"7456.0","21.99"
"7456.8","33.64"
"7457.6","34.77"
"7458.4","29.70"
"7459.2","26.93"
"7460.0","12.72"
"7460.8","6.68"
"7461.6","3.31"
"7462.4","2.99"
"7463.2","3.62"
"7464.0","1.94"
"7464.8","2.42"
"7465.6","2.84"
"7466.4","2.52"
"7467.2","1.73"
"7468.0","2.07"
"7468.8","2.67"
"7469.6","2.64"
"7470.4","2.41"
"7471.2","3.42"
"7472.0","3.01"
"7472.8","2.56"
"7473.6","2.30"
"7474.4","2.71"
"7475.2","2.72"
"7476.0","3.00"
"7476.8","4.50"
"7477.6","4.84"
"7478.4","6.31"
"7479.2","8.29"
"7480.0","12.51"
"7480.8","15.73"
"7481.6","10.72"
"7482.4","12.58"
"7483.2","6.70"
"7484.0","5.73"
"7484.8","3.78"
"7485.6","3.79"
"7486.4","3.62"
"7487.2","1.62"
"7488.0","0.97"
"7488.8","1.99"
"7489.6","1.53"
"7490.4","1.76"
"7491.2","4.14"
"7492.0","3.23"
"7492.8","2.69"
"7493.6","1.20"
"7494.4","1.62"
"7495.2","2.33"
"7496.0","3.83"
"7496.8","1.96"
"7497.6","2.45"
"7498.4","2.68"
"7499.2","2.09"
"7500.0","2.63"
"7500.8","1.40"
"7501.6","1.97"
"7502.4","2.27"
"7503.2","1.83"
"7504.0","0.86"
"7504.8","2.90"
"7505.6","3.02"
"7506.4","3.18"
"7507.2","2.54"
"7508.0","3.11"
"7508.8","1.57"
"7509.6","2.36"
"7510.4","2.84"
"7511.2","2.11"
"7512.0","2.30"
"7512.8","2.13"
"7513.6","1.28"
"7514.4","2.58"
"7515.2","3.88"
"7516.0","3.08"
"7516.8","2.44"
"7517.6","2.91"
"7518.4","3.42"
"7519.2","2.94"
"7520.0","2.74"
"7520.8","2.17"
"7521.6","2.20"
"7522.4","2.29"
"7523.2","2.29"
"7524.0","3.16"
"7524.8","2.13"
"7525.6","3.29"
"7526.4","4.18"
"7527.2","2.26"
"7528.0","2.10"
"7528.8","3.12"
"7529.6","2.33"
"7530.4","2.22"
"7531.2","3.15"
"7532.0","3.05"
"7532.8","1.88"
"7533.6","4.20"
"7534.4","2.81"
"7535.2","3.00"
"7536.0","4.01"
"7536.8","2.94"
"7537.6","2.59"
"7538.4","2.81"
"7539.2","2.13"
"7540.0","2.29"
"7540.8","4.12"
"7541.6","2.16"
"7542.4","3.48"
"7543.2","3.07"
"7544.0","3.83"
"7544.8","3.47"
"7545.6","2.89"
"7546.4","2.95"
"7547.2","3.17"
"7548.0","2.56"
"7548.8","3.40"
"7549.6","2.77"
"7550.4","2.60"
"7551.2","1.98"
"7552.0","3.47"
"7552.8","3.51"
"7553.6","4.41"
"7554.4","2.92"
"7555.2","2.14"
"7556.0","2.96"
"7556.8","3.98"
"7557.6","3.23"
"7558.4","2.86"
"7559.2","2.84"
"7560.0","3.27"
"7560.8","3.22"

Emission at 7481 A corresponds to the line [N II] 6583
